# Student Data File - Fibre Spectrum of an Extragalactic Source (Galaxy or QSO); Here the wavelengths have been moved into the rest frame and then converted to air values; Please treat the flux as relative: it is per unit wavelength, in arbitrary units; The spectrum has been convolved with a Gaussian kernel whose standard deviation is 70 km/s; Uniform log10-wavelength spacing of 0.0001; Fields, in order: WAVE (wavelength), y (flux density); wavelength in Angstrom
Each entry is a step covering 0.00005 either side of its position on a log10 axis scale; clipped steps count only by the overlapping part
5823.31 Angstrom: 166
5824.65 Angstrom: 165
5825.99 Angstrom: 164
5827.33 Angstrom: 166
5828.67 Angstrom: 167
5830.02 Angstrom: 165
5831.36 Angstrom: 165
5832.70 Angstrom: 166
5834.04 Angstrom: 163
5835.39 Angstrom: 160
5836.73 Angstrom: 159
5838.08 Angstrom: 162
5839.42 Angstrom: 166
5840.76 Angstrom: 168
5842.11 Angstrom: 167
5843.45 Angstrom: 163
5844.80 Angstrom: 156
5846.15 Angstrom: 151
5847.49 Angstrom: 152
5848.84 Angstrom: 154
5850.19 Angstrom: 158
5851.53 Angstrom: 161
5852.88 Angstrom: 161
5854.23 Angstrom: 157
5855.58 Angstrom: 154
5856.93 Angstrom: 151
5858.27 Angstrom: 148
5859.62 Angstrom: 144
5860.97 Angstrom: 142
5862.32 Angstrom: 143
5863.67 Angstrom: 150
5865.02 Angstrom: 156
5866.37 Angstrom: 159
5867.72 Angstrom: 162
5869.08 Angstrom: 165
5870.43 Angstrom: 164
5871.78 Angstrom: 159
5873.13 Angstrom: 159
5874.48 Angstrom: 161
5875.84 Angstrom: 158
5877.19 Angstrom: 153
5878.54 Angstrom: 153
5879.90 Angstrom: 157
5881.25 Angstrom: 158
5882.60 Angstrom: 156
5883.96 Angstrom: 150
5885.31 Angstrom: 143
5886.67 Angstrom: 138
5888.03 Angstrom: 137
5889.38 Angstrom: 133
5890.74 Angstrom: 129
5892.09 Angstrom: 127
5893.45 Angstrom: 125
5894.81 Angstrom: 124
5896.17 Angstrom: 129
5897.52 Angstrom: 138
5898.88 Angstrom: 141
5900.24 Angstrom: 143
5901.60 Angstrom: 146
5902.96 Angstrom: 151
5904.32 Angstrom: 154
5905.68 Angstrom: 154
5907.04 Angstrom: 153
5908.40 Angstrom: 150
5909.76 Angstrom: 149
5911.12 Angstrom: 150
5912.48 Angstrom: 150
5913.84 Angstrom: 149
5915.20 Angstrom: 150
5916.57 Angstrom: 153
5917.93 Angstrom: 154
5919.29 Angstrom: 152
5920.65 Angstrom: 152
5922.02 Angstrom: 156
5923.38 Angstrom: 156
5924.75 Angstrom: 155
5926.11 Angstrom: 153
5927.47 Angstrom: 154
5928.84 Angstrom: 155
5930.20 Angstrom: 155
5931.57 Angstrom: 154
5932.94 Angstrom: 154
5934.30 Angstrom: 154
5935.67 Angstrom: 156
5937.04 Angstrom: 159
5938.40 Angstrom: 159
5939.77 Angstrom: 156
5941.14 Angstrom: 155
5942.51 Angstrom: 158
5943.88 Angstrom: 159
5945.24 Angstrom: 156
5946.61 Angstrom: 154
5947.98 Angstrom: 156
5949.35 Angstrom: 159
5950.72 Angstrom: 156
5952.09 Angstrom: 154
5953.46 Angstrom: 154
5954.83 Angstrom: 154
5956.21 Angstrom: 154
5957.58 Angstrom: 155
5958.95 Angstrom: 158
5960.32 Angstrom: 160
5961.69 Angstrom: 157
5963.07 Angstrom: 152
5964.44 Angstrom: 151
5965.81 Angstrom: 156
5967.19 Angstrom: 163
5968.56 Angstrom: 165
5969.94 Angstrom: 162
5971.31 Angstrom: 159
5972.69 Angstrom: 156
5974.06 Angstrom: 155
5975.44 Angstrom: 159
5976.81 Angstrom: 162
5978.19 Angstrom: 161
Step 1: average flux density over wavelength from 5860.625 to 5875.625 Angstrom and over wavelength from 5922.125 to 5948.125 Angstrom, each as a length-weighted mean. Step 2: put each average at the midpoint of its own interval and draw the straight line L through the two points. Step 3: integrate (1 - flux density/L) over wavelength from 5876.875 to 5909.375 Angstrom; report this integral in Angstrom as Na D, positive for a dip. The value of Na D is 2.7 Angstrom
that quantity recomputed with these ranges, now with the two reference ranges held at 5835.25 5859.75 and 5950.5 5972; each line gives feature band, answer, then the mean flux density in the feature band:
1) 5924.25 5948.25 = 0.21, 156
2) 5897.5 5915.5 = 0.97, 149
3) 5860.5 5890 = 0.91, 153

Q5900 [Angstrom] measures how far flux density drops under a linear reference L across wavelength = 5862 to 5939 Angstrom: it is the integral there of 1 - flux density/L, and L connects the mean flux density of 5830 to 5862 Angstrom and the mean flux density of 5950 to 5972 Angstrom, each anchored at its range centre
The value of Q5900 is 3.5 Angstrom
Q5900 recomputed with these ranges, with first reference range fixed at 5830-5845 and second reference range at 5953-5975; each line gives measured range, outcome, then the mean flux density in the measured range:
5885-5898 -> 2.3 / 132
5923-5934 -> 0.3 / 154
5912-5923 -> 0.5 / 152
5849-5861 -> 0.7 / 154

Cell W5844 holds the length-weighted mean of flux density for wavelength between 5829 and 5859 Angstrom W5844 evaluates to 159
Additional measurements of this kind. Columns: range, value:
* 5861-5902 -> 147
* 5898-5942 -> 153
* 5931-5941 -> 156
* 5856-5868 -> 150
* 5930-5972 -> 157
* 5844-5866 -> 153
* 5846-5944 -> 151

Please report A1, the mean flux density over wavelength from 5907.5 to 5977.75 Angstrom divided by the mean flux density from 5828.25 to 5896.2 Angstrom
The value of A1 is 1.01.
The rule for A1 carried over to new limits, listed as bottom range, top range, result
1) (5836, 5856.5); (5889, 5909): 0.88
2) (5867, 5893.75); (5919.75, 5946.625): 1.04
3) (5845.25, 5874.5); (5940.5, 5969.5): 1.01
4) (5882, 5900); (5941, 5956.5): 1.14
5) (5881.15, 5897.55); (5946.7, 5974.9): 1.15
